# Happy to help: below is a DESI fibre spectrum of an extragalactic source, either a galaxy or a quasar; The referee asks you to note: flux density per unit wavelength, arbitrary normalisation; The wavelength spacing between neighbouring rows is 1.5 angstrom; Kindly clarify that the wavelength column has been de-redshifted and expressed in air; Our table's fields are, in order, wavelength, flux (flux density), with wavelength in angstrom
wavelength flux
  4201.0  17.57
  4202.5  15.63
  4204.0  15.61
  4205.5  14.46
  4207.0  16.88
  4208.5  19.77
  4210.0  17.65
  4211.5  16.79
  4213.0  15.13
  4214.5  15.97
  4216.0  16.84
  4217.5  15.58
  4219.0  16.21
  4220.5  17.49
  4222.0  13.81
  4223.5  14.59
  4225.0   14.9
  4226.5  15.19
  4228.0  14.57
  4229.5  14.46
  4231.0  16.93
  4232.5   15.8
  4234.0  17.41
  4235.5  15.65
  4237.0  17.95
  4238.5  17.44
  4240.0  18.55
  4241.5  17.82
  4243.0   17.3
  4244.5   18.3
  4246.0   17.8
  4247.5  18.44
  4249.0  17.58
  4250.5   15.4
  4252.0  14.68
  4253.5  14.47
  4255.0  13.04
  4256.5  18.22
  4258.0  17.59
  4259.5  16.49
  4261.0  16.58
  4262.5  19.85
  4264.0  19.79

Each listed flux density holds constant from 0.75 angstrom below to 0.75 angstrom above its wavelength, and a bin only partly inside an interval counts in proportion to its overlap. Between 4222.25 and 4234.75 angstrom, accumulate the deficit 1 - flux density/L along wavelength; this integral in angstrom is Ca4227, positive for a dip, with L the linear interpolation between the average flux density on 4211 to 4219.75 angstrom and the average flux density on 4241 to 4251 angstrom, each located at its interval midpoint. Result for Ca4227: 1.0 angstrom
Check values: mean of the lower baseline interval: 16.1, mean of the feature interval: 15.4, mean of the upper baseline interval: 17.6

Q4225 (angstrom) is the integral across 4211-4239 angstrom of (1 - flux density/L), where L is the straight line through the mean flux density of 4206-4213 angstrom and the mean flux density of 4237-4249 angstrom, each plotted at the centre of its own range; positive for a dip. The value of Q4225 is 2.73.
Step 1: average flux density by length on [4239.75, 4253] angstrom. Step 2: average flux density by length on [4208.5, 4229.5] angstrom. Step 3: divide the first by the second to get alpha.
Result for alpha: 1.09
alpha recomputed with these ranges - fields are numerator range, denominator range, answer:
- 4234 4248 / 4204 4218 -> 1.07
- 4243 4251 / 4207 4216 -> 1.03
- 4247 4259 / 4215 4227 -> 1.03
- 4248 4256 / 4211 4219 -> 0.95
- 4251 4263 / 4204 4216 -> 0.98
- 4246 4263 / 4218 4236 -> 1.06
